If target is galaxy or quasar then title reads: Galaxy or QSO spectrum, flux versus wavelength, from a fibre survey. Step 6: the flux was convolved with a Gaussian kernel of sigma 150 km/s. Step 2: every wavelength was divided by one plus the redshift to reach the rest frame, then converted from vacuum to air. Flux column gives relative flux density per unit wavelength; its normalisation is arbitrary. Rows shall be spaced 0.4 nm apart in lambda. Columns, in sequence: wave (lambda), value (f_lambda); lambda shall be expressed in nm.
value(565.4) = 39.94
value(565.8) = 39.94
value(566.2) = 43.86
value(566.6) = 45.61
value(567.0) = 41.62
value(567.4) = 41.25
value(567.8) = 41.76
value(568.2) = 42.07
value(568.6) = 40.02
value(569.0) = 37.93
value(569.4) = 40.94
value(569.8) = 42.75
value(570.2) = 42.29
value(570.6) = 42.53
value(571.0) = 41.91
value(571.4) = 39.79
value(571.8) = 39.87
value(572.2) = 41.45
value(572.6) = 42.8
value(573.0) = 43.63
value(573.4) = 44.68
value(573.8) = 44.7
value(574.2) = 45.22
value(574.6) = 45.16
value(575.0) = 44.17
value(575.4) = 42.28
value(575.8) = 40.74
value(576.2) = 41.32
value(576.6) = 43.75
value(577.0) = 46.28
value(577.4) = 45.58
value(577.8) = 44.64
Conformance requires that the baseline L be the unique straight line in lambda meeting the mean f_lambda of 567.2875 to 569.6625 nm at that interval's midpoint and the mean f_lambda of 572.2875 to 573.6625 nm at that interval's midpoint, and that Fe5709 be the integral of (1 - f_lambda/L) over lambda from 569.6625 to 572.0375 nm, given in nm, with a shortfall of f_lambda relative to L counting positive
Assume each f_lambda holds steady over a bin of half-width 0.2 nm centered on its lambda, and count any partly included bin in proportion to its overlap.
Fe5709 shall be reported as 0.040 nm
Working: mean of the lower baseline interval 40.7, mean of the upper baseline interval 43.6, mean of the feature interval 41.5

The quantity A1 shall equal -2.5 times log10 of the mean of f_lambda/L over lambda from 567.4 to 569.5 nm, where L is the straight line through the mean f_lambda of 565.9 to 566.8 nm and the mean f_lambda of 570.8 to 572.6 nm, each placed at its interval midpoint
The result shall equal 0.06 mag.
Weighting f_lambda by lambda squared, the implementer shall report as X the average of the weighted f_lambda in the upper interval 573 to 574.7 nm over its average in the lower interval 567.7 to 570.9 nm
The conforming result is 1.10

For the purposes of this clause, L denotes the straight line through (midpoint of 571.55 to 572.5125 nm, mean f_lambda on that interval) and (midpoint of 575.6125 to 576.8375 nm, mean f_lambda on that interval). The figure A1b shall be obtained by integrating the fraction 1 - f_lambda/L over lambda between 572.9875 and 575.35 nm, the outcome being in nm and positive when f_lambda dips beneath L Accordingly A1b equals -0.17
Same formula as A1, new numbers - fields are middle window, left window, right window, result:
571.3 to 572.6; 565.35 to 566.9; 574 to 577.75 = 0.07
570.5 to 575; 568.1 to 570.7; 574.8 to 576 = -0.03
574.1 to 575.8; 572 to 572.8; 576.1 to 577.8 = -0.01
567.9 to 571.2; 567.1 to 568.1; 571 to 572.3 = -0.01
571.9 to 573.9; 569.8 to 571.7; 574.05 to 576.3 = -0.02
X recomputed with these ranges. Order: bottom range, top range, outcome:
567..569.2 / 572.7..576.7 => 1.09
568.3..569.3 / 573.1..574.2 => 1.15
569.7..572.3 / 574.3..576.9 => 1.06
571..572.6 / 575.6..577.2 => 1.07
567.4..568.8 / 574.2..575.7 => 1.09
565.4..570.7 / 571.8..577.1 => 1.06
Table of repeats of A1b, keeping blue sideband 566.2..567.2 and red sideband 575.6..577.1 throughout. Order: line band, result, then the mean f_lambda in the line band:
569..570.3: 0.06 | 41.3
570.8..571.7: 0.05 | 40.7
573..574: -0.03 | 44.5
